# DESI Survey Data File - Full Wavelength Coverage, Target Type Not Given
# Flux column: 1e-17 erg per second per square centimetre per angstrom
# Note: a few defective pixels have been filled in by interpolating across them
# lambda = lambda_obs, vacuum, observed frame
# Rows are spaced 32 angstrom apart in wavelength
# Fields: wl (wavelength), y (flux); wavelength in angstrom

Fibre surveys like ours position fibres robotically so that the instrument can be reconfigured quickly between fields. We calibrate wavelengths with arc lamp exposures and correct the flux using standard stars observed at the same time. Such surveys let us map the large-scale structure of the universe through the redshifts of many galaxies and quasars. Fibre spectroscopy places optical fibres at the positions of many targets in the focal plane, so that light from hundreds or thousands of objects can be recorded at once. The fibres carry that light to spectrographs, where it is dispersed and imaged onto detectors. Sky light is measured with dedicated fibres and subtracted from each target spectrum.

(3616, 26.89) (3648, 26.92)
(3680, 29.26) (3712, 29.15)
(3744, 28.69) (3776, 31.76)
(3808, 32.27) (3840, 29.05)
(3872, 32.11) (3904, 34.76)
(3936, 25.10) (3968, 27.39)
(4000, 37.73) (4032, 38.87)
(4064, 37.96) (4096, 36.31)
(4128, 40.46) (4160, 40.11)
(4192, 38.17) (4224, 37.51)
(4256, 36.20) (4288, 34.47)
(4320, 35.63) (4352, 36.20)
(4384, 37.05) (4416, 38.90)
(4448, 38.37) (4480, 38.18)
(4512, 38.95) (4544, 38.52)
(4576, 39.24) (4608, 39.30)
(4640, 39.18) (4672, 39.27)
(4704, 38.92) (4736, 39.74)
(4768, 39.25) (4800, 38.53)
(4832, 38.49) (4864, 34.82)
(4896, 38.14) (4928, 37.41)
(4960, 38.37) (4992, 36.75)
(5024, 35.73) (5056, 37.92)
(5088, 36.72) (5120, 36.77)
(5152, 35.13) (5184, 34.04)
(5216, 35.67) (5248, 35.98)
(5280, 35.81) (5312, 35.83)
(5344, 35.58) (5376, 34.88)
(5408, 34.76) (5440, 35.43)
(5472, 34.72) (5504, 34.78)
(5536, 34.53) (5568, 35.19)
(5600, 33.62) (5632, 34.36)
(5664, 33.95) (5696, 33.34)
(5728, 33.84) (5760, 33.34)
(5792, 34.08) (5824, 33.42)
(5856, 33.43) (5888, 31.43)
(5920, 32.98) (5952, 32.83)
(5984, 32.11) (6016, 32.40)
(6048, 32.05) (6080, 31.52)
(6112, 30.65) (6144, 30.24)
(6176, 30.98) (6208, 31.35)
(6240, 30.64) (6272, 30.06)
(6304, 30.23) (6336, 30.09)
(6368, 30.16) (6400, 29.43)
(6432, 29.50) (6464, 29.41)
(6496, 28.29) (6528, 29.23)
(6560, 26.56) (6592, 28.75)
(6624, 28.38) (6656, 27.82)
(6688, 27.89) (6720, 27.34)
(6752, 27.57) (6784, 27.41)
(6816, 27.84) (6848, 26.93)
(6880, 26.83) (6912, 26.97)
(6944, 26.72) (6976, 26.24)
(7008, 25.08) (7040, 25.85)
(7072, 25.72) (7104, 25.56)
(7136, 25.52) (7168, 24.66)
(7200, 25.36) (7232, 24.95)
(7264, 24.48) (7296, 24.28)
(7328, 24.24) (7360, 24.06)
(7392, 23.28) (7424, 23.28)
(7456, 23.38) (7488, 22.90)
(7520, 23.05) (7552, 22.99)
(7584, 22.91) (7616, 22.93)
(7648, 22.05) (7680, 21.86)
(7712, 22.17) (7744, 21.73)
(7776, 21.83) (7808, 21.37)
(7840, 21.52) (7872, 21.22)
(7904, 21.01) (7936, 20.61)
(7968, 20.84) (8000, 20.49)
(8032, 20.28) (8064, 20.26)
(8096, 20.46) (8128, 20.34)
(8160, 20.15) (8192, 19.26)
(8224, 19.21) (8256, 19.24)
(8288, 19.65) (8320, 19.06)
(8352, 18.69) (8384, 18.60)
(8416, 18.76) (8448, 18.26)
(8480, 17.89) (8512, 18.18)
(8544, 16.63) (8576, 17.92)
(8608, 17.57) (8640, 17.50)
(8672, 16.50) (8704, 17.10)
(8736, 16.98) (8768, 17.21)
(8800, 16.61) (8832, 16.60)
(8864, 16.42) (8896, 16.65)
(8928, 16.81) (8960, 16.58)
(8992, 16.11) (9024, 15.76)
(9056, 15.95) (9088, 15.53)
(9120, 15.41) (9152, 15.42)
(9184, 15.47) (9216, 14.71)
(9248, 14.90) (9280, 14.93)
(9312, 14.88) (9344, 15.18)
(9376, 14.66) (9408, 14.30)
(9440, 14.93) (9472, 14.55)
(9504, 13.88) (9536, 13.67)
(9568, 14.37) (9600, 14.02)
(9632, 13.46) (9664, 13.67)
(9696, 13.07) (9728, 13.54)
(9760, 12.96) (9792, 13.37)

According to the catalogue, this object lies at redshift 0.00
